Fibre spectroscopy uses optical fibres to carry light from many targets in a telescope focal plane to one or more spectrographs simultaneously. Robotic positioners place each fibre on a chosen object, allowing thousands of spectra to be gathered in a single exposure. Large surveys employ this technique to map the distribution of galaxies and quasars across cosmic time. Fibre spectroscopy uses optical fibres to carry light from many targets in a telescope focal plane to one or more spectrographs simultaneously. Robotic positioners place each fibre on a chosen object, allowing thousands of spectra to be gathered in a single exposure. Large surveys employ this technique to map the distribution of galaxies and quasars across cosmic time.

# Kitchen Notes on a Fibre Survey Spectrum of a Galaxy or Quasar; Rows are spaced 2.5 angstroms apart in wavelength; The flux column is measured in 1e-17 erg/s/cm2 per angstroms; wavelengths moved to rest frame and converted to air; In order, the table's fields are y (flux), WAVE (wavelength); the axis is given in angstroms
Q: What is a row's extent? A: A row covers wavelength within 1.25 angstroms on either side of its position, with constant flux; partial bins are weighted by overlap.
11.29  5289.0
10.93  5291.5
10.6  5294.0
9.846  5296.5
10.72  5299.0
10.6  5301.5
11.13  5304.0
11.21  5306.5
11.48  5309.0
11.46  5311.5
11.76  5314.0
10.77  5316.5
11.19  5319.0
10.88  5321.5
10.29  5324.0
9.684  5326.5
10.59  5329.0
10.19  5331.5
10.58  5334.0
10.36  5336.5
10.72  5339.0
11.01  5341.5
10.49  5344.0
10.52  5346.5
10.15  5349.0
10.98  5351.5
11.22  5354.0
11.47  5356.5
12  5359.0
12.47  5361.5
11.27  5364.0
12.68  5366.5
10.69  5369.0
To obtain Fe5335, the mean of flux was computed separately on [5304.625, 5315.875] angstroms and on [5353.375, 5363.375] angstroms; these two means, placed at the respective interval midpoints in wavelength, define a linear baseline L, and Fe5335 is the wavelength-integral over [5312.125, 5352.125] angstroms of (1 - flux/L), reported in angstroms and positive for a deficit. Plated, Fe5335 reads 3.3 angstroms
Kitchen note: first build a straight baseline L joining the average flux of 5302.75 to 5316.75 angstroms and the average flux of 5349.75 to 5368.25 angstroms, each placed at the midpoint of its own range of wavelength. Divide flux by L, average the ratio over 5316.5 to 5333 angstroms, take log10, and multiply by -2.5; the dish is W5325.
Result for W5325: 0.09 mag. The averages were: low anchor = 11.3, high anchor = 11.7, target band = 10.5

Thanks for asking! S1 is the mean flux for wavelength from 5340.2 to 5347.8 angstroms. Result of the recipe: 10.7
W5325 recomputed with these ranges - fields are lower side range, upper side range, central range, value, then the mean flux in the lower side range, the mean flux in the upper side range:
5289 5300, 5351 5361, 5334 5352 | 0.074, 10.6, 11.5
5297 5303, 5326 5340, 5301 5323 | -0.067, 10.6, 10.4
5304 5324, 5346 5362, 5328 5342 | 0.066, 11.2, 11.2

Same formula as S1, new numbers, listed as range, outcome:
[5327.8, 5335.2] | 10.5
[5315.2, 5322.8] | 10.9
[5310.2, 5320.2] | 11.3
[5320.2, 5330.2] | 10.4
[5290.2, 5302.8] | 10.5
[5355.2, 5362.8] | 12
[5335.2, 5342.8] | 10.7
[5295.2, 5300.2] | 10.3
